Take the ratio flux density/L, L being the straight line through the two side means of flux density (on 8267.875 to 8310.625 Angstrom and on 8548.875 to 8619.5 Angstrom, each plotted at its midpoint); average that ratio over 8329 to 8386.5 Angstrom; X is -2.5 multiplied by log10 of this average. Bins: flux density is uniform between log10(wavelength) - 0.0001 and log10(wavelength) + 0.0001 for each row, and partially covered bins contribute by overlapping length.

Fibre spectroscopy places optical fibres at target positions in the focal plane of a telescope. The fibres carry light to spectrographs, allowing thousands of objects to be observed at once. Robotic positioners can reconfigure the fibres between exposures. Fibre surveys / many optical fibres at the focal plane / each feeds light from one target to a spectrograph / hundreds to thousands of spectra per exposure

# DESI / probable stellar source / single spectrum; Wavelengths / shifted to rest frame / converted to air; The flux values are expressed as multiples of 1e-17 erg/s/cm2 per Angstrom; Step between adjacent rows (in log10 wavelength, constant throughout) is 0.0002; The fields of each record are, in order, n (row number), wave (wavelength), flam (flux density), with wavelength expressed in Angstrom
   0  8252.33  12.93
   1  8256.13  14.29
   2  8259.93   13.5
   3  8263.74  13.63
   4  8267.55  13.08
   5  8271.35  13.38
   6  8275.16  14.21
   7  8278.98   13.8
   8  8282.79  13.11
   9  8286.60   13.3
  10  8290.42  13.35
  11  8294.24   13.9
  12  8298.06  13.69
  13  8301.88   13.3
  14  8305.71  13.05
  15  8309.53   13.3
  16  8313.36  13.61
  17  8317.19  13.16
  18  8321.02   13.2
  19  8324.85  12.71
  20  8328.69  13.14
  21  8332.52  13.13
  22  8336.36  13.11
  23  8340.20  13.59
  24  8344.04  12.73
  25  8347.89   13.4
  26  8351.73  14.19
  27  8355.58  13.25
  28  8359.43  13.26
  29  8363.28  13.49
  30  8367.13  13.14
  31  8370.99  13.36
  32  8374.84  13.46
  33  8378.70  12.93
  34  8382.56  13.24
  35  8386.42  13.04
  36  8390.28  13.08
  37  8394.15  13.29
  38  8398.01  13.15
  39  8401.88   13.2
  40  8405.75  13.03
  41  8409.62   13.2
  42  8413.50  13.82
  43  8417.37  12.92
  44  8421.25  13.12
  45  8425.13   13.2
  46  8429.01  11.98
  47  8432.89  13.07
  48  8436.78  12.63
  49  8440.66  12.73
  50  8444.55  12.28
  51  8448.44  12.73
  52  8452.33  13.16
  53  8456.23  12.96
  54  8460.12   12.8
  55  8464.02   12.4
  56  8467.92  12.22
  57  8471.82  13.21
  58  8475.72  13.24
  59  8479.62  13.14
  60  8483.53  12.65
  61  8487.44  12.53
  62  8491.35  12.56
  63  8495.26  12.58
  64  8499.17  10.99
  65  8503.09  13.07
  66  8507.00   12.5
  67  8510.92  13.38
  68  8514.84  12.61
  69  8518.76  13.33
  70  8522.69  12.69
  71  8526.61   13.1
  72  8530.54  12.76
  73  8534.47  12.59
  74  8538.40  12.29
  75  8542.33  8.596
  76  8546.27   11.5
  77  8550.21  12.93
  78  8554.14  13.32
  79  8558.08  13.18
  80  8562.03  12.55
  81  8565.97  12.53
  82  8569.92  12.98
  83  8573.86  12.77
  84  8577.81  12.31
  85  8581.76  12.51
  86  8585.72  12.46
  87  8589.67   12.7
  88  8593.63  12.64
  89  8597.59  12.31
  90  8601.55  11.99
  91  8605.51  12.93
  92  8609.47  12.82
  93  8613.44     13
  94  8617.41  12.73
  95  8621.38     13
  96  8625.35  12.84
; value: 0.00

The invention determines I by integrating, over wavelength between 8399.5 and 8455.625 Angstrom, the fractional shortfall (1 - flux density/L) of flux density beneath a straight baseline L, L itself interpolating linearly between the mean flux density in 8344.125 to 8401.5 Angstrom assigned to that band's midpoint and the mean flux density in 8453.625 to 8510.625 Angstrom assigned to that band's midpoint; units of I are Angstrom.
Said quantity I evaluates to 0.2 Angstrom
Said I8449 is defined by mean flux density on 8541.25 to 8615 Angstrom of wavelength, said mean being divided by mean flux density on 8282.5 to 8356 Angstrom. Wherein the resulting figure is 0.94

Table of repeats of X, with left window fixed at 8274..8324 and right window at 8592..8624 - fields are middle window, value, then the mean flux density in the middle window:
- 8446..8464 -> 0.02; 12.8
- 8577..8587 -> 0.03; 12.4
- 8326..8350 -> 0.01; 13.2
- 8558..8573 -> 0.00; 12.8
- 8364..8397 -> 0.00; 13.2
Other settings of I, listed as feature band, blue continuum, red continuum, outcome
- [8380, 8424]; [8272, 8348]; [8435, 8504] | -0.8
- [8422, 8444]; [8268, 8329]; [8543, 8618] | 0.5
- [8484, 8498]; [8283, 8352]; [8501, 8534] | 0.5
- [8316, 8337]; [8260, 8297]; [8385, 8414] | 0.5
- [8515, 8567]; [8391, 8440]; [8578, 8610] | 1.1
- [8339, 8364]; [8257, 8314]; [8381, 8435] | -0.2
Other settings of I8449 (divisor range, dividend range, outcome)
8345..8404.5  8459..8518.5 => 0.95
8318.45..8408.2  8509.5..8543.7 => 0.94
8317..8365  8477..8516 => 0.95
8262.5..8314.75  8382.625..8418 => 0.98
